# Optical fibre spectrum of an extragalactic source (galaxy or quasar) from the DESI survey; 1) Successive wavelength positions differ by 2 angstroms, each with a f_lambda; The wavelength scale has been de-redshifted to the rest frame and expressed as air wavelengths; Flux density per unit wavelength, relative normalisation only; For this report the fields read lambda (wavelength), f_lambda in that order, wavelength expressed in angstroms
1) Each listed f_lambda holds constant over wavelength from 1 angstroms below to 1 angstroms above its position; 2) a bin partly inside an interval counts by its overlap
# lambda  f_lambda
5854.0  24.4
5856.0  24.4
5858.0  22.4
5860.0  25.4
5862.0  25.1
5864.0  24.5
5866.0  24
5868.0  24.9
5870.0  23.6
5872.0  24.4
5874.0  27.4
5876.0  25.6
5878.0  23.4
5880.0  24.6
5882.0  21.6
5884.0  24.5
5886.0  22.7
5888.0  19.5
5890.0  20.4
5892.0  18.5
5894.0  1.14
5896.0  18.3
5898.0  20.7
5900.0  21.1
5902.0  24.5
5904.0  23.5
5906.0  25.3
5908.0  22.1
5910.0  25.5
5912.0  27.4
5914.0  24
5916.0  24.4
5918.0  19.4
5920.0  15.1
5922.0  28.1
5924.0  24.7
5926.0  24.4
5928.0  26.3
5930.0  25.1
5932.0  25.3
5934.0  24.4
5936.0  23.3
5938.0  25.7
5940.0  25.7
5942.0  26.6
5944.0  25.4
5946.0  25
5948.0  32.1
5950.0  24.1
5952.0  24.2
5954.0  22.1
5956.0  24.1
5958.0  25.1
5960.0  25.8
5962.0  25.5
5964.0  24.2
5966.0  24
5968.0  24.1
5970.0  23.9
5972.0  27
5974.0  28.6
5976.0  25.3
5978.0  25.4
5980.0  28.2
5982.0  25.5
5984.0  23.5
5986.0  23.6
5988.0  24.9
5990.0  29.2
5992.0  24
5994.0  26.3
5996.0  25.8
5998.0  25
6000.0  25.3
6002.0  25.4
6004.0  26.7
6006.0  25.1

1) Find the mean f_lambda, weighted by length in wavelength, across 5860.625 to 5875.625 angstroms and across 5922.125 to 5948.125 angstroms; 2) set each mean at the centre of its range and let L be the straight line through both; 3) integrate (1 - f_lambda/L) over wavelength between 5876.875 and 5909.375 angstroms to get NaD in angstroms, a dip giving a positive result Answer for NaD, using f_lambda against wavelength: 5.6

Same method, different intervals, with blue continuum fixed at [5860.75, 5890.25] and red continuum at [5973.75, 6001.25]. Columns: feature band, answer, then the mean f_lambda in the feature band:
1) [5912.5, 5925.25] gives 0.9 angstroms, 22.8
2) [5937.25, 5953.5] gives -0.6 angstroms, 26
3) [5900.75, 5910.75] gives 0.1 angstroms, 24.1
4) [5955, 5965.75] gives 0.2 angstroms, 24.9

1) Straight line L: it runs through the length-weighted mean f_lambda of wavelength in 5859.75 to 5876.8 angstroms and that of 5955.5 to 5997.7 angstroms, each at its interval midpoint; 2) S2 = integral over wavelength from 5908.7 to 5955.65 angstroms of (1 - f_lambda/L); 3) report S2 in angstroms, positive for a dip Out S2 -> 1.04 angstroms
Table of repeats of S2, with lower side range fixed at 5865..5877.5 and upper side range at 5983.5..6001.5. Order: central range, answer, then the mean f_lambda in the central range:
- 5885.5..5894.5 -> 2.9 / 17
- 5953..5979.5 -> 0.2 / 25.1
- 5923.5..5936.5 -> 0.1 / 24.8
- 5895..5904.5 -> 1.3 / 21.5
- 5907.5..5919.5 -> 0.7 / 23.5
